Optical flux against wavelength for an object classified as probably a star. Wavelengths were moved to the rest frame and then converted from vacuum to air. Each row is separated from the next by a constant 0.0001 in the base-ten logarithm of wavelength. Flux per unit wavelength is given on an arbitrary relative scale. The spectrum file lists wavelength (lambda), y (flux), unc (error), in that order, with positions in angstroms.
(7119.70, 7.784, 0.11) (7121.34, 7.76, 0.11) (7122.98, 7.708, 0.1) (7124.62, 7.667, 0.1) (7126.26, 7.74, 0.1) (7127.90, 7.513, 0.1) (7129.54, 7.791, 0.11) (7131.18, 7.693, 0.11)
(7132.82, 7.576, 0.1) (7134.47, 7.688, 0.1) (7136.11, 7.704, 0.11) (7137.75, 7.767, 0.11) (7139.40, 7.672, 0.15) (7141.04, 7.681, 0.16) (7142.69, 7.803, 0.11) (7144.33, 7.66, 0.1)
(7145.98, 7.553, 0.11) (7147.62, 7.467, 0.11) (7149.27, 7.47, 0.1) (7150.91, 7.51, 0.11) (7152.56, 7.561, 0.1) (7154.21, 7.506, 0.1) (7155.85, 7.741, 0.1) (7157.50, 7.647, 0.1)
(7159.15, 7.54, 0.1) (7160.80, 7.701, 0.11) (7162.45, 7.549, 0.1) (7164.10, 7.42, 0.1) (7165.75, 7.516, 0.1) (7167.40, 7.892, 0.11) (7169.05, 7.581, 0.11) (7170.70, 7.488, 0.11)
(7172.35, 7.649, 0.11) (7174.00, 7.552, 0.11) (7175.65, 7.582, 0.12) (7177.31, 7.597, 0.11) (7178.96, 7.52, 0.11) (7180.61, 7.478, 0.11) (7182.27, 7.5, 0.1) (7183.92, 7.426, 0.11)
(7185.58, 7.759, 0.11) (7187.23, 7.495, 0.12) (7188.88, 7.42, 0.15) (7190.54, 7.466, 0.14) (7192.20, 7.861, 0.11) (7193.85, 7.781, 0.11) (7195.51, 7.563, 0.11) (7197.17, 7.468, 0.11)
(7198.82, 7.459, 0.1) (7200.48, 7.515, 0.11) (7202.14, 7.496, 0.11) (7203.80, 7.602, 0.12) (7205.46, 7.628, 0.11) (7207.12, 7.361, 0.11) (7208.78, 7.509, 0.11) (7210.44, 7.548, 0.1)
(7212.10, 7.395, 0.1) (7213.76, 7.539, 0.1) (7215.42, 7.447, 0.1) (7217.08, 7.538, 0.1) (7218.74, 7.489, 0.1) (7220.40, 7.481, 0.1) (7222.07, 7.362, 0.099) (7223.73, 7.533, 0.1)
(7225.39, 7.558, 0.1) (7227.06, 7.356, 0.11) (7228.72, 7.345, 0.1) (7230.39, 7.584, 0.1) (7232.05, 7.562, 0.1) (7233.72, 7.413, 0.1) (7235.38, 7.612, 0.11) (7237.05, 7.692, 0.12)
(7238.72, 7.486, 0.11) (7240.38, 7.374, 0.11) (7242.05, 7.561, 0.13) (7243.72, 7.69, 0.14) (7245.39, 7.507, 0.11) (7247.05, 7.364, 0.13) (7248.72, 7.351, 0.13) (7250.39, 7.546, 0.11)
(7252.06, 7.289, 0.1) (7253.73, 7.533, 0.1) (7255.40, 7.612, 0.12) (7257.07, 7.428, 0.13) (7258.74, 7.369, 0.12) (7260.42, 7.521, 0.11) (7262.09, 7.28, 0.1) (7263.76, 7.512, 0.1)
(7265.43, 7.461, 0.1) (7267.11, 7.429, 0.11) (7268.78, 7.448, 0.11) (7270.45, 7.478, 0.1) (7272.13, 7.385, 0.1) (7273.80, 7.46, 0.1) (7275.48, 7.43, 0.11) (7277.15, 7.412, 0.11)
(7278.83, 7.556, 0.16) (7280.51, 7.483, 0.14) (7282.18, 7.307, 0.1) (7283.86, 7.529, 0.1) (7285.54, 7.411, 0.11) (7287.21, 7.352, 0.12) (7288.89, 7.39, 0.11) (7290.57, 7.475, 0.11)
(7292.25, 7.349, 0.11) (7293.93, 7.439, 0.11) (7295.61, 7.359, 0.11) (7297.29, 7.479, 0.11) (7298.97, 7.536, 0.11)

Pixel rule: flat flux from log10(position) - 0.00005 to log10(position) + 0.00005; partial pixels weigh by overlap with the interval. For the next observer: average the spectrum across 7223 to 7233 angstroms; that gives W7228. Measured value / 7.49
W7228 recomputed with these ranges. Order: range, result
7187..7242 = 7.51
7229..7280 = 7.48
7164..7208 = 7.56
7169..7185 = 7.54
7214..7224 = 7.48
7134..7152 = 7.63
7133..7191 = 7.59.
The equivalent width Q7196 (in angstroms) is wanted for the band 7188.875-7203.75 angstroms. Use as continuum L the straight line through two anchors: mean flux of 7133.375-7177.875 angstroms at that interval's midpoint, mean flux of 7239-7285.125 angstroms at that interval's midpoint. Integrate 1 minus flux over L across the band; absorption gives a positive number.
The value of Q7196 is 0.0 angstroms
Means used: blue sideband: 7.61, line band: 7.57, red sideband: 7.46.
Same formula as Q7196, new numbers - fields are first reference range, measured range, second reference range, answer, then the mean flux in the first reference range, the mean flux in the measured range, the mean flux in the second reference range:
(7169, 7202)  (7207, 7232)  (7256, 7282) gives 0.11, 7.56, 7.48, 7.44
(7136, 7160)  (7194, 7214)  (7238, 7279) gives 0.06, 7.62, 7.51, 7.46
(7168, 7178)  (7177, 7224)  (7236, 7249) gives 0.18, 7.58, 7.52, 7.51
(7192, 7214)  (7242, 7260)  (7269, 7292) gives 0.00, 7.54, 7.47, 7.43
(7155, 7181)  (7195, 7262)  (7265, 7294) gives 0.15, 7.59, 7.49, 7.43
